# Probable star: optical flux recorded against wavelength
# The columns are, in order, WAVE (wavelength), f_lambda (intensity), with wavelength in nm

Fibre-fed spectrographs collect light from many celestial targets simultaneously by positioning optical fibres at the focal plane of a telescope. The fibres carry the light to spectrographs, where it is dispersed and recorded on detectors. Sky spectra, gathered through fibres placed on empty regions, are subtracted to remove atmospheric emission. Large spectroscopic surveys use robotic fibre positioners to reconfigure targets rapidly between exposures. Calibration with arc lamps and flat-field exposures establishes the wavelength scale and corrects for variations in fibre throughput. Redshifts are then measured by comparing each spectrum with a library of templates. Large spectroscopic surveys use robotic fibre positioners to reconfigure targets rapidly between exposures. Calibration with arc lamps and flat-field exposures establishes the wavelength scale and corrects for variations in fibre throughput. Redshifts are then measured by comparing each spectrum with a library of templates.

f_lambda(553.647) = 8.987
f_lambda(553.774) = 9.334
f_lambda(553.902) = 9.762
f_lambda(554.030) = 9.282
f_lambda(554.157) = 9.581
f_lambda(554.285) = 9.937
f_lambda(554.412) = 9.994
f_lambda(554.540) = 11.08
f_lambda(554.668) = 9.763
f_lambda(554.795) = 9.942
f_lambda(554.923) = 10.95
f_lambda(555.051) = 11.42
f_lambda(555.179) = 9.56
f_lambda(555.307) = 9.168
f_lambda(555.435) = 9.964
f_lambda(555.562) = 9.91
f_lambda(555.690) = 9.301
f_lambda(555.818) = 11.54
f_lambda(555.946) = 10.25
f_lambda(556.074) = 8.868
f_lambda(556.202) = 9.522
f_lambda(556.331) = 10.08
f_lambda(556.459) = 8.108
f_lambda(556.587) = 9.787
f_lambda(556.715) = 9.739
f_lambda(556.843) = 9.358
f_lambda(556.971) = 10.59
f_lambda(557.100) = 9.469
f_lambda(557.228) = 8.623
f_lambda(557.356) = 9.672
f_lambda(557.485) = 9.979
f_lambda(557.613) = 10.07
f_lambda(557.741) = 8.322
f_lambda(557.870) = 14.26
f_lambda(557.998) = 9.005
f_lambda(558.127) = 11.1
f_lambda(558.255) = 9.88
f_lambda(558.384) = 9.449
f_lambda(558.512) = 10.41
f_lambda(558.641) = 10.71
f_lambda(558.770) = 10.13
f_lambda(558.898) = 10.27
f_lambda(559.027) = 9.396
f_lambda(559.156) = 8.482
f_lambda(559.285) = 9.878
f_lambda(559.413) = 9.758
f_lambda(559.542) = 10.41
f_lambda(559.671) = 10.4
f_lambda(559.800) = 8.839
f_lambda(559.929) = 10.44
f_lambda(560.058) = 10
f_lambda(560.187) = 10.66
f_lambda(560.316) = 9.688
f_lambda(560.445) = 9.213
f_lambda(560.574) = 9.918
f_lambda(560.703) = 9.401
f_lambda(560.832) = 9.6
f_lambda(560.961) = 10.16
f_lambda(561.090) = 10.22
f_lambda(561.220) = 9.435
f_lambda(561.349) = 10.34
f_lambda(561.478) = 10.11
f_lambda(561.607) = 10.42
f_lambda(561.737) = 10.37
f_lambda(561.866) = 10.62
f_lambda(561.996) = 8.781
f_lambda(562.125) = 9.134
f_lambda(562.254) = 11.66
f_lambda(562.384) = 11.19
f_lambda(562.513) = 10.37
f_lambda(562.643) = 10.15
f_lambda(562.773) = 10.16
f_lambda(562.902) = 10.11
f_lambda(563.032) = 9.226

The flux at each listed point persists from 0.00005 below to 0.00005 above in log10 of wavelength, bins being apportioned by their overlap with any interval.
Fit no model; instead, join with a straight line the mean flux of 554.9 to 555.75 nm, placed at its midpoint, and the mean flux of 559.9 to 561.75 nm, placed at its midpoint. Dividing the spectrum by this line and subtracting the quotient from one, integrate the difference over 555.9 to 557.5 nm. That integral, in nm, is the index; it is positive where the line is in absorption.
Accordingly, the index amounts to 0.08 nm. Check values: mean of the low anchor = 10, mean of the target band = 9.52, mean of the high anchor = 9.98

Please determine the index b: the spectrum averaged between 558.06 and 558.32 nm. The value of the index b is 10.5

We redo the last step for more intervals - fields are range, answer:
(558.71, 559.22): 9.57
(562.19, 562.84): 10.7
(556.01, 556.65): 9.26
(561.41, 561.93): 10.4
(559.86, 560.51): 9.99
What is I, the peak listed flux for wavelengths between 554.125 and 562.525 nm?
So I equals 14.26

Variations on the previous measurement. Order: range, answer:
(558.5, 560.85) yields 10.71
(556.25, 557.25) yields 10.59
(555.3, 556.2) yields 11.54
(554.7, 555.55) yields 11.42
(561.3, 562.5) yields 11.66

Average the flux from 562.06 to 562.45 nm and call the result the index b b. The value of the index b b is 10.7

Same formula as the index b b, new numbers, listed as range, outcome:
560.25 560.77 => 9.56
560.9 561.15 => 10.2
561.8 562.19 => 9.53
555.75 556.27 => 10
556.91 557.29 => 9.55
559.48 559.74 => 10.4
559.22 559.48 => 9.84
